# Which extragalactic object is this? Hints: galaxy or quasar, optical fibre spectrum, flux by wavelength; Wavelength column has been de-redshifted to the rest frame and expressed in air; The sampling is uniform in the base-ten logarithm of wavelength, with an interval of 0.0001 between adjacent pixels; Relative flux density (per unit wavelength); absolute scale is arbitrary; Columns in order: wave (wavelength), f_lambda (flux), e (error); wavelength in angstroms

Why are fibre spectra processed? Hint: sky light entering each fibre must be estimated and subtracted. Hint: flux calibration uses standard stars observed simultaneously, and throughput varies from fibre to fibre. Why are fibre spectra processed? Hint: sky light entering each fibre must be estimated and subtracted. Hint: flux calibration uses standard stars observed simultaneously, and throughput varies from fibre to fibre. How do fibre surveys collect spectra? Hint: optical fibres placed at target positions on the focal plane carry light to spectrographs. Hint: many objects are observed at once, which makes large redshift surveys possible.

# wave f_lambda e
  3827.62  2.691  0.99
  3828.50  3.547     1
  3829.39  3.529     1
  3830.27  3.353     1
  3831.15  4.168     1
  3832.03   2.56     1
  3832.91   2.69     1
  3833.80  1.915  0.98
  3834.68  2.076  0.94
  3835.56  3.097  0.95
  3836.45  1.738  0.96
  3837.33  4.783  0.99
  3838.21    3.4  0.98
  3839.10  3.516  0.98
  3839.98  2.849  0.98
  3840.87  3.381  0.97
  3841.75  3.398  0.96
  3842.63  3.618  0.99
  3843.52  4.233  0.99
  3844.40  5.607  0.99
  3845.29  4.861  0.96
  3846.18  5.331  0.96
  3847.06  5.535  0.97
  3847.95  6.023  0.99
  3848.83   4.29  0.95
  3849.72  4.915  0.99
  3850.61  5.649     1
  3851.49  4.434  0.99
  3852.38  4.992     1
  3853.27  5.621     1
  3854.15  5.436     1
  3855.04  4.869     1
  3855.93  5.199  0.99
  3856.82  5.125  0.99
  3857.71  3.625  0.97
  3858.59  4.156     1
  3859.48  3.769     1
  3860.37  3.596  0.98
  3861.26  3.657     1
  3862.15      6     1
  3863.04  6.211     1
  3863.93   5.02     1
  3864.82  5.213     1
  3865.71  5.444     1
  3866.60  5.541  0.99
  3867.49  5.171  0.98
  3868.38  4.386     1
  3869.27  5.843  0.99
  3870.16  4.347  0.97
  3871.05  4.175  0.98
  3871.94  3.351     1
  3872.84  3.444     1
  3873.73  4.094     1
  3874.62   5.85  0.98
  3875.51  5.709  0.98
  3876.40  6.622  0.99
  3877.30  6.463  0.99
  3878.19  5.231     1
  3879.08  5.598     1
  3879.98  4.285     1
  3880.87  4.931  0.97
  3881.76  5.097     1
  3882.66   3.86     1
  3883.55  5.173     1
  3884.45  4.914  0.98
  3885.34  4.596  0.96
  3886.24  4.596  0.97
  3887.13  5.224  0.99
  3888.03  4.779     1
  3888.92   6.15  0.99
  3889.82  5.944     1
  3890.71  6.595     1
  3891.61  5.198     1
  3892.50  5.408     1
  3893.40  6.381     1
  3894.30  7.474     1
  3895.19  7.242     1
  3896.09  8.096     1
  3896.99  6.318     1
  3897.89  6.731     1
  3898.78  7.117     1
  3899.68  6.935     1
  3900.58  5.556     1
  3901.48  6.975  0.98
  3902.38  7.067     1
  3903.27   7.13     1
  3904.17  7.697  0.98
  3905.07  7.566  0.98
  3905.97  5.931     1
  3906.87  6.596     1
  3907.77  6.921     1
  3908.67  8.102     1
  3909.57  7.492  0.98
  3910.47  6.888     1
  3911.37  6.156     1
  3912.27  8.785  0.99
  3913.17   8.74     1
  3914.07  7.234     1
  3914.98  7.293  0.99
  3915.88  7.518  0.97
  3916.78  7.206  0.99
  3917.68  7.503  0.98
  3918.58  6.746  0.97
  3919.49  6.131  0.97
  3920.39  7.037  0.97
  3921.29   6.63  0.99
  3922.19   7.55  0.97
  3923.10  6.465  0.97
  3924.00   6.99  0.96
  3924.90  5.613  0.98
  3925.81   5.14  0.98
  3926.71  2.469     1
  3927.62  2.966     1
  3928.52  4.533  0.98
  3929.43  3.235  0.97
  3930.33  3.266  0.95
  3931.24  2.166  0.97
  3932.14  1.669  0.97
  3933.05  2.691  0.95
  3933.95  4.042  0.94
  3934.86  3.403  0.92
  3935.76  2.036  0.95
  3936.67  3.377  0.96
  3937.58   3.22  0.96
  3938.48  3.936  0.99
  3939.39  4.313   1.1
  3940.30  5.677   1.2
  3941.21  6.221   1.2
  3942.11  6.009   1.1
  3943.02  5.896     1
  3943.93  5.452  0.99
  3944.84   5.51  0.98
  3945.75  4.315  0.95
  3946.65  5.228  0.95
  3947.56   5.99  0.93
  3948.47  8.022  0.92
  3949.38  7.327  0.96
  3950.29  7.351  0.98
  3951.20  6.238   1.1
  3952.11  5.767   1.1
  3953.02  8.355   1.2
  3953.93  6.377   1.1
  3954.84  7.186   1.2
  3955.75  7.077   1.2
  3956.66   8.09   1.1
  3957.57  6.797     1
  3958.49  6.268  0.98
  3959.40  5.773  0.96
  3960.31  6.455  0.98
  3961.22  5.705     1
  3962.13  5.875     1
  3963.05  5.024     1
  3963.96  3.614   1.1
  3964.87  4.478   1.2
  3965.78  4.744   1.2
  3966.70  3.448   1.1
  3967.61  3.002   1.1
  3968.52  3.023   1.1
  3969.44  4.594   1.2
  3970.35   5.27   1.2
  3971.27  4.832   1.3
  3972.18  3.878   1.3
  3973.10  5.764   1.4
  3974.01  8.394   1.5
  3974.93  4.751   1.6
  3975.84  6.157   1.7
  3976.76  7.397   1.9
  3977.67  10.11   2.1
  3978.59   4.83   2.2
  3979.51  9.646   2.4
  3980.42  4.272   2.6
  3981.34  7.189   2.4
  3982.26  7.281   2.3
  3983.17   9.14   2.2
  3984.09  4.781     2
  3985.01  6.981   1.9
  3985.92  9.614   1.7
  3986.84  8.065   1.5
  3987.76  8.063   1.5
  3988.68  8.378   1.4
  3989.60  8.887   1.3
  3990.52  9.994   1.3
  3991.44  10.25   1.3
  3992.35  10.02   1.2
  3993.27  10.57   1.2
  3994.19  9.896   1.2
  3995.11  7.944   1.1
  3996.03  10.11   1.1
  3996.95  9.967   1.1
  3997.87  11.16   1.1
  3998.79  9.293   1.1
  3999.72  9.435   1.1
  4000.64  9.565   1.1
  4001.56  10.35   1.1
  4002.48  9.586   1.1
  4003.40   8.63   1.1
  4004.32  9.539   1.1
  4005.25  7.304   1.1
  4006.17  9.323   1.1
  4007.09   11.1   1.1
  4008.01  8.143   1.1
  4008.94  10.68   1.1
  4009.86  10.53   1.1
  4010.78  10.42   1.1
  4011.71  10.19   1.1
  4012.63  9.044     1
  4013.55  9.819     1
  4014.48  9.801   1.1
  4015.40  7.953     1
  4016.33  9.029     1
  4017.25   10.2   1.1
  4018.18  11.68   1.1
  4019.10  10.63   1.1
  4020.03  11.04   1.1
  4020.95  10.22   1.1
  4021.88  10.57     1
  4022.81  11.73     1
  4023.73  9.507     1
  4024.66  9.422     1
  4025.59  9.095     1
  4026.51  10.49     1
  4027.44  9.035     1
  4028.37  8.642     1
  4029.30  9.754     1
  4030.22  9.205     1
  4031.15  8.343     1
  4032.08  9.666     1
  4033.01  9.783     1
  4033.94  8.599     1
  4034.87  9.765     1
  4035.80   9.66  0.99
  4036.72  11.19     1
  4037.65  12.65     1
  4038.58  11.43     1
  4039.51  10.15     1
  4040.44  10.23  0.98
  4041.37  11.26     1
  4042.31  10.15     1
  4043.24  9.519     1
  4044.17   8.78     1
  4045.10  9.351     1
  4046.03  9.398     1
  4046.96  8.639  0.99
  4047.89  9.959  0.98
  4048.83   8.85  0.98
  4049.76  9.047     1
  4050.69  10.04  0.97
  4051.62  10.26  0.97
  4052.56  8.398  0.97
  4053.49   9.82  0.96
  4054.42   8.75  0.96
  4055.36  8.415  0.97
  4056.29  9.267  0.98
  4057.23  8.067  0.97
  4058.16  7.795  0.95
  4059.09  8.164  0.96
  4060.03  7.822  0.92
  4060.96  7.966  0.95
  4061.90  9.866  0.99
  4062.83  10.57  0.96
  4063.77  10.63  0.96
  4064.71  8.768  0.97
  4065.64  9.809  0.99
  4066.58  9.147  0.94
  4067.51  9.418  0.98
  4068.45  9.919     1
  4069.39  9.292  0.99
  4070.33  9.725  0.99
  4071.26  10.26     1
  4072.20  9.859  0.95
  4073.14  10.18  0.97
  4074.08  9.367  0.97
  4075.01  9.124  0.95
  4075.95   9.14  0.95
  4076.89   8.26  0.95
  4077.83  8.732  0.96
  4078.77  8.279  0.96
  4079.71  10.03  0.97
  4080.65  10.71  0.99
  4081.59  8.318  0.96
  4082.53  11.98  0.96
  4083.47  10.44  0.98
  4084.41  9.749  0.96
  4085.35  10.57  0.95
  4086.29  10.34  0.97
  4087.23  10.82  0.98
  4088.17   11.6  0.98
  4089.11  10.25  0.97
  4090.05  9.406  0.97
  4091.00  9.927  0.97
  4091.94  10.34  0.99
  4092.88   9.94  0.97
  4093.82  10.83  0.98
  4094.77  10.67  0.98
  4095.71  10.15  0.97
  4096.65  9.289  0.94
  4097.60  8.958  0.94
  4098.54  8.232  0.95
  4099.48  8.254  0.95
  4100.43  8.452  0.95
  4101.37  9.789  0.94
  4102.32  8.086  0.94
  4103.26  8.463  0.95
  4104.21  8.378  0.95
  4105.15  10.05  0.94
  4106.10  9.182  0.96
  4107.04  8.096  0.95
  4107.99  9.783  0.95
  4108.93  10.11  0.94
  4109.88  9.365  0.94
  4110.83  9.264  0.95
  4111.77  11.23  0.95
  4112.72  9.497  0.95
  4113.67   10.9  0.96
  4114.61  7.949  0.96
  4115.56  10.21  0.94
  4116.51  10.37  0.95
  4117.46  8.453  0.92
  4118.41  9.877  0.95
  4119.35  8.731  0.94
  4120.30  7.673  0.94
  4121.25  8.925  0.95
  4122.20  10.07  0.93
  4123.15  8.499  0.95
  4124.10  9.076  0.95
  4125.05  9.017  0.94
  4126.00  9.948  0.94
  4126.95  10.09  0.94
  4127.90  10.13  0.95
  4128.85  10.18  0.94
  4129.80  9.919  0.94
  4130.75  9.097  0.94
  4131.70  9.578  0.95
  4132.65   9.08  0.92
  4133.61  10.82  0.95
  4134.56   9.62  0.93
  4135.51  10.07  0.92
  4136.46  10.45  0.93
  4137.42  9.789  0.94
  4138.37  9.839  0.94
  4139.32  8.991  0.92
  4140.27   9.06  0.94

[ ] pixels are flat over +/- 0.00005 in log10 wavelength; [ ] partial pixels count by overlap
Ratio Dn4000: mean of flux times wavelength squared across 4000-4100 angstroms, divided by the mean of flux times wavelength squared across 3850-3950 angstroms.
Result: 1.9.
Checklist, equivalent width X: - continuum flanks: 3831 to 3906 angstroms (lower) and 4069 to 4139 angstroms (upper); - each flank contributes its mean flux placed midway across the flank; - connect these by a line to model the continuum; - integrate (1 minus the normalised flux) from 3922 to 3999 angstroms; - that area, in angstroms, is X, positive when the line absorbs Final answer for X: 8.5 angstroms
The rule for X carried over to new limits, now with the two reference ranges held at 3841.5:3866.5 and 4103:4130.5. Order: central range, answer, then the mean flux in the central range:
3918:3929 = 0.7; 5.7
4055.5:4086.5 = -2.8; 9.42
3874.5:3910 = -3.8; 6.14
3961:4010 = -2.7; 7.6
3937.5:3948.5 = 1.9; 5.34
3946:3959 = -0.5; 6.82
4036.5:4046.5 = -2.7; 10.3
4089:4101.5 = -0.7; 9.58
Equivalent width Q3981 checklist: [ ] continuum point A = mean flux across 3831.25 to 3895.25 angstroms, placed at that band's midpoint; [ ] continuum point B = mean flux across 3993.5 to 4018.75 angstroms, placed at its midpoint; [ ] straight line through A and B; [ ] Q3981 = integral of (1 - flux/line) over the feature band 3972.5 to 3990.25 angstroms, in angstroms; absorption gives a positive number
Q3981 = 3.0 angstroms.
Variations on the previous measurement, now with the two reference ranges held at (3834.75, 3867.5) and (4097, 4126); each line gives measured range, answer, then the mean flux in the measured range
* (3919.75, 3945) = 6.0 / 4.55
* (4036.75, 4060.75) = -4.2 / 9.46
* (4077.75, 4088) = -1.7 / 10.1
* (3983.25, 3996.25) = -3.3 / 8.81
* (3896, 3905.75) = -2.7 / 6.95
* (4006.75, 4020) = -4.5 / 9.97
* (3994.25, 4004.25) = -3.4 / 9.61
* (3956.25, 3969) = 2.7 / 5.15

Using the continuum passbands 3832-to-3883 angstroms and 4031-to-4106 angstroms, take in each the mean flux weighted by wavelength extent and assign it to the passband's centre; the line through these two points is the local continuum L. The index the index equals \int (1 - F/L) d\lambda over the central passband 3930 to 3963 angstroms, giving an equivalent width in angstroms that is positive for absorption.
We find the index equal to 6.6 angstroms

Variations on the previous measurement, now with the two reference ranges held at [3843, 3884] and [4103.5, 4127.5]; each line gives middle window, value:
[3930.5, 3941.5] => 4.8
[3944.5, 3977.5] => 4.1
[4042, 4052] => -1.5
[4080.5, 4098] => -2.6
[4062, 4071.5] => -1.4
